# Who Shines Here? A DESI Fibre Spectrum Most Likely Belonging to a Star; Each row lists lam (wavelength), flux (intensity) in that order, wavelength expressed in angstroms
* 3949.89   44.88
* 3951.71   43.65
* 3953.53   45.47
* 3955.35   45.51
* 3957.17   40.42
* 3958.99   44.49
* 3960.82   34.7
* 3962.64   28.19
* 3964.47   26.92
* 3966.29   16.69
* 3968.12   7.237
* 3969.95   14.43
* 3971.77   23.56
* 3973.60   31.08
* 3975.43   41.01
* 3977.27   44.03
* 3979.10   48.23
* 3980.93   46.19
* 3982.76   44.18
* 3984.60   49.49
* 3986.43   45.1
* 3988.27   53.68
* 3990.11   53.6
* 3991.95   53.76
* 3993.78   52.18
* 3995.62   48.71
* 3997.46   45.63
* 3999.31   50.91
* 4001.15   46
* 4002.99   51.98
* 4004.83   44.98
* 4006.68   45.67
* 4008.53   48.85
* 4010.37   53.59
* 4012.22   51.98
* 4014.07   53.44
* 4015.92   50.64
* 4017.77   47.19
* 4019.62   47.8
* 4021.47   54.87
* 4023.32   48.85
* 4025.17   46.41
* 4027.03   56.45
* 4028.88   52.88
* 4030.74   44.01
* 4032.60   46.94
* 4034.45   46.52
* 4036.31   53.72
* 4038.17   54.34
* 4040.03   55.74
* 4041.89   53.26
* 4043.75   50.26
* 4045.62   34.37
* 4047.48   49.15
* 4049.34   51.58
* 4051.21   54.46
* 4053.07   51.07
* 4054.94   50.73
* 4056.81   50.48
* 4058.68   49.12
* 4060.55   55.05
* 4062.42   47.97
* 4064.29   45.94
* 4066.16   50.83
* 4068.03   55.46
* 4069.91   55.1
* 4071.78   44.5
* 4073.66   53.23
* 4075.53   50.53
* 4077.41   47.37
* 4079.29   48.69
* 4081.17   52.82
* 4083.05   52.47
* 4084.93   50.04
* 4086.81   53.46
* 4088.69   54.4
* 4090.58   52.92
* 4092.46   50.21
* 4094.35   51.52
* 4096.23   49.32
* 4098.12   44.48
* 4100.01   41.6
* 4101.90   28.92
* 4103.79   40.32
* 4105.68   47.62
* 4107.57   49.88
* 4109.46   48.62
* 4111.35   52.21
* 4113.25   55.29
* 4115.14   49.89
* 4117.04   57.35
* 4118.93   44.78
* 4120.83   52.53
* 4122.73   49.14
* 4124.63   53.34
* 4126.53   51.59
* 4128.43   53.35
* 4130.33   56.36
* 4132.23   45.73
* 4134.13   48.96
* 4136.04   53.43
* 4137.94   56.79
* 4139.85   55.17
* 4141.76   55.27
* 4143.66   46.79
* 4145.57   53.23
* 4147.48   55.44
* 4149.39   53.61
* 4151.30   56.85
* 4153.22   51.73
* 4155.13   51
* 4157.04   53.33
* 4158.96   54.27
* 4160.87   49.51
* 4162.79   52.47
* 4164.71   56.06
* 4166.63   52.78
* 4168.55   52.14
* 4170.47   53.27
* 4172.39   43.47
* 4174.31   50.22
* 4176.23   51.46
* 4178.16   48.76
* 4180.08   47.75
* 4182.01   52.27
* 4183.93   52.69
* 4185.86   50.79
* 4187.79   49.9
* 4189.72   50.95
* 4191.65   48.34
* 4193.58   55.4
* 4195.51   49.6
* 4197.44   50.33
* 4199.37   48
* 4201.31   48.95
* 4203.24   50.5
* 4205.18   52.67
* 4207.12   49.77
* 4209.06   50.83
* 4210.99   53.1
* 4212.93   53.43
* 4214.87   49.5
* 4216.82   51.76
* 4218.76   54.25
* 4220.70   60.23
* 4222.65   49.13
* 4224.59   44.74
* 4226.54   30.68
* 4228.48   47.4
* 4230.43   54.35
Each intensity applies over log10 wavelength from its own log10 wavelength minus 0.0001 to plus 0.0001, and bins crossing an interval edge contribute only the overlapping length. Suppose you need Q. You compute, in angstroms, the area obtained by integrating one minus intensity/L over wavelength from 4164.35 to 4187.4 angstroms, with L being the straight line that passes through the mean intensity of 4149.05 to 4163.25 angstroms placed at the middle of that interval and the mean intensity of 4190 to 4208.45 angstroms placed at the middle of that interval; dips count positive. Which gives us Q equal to 0.41 angstroms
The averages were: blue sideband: 52.8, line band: 50.8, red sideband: 50.4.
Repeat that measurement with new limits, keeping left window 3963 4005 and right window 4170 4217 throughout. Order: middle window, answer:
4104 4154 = -4.71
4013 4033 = -3.56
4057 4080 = -2.95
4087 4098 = -1.33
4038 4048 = -1.33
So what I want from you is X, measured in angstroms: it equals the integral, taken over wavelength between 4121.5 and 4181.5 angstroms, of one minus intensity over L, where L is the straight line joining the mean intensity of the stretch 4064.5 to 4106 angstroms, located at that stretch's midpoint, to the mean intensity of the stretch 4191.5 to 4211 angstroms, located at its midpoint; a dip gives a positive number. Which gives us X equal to -2.6 angstroms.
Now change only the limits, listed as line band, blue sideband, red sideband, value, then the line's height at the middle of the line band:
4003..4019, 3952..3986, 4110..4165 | -4.0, 39.7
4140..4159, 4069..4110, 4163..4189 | -1.1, 50.2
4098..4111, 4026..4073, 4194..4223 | 1.9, 50.8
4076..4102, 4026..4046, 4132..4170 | 1.2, 51.5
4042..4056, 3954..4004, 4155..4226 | -1.6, 43.9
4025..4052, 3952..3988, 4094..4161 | -4.9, 42.4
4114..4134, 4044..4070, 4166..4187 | -0.4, 50.2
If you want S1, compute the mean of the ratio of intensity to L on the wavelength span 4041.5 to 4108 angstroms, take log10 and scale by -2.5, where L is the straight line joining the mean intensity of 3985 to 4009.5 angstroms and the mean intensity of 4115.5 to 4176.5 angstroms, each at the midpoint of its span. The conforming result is 0.04 mag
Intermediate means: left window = 49.3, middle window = 49.1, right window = 52.2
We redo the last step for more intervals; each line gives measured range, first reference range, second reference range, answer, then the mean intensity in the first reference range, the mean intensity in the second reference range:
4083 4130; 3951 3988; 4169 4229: -0.114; 36.3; 50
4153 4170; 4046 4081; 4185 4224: -0.034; 50.4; 51.3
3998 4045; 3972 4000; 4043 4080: -0.045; 46.6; 49.8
